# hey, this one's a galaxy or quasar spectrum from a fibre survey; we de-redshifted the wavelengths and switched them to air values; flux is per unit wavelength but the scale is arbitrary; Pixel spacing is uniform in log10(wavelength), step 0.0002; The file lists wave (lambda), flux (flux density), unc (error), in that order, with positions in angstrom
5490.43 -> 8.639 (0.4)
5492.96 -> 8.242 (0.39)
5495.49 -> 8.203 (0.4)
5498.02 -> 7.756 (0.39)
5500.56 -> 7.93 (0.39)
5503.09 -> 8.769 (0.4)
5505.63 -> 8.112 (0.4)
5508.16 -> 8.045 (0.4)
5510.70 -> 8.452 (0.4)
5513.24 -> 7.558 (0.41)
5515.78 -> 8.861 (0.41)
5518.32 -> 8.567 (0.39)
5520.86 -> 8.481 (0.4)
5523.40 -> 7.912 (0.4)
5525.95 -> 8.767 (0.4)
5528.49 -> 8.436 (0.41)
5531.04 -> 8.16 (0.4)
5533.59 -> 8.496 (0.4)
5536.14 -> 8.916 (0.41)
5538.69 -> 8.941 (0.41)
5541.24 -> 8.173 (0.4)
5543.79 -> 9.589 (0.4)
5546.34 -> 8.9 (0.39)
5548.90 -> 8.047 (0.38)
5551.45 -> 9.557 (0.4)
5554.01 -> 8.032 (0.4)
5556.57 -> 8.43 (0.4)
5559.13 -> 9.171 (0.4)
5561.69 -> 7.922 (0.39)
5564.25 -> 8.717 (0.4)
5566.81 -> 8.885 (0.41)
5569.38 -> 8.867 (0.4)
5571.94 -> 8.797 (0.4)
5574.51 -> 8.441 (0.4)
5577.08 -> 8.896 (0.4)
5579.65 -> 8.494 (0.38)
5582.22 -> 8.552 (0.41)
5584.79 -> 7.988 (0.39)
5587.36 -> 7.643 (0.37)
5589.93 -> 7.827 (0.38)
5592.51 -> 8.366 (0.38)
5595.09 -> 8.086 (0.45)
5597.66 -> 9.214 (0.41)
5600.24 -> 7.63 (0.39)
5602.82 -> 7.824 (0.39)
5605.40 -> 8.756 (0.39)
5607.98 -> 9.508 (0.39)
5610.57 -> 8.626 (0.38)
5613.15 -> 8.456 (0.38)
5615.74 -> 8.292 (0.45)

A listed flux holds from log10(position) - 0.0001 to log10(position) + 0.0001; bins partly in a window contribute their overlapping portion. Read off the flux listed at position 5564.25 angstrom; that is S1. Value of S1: 8.717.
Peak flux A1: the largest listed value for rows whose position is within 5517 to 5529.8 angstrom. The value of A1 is 8.767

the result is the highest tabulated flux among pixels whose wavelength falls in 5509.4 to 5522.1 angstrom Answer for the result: 8.861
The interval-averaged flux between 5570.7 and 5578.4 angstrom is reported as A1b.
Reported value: 8.7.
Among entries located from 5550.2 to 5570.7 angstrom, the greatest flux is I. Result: 9.557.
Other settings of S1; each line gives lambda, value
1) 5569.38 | 8.867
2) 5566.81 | 8.885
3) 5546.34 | 8.9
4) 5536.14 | 8.916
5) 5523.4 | 7.912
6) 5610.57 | 8.626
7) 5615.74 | 8.292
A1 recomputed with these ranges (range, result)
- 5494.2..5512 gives 8.769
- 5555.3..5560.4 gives 9.171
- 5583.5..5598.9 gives 9.214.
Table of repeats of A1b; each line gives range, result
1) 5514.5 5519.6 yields 8.71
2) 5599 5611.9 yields 8.47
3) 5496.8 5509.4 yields 8.12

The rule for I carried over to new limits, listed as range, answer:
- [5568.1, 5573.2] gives 8.867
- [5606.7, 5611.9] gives 9.508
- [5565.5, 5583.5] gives 8.896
